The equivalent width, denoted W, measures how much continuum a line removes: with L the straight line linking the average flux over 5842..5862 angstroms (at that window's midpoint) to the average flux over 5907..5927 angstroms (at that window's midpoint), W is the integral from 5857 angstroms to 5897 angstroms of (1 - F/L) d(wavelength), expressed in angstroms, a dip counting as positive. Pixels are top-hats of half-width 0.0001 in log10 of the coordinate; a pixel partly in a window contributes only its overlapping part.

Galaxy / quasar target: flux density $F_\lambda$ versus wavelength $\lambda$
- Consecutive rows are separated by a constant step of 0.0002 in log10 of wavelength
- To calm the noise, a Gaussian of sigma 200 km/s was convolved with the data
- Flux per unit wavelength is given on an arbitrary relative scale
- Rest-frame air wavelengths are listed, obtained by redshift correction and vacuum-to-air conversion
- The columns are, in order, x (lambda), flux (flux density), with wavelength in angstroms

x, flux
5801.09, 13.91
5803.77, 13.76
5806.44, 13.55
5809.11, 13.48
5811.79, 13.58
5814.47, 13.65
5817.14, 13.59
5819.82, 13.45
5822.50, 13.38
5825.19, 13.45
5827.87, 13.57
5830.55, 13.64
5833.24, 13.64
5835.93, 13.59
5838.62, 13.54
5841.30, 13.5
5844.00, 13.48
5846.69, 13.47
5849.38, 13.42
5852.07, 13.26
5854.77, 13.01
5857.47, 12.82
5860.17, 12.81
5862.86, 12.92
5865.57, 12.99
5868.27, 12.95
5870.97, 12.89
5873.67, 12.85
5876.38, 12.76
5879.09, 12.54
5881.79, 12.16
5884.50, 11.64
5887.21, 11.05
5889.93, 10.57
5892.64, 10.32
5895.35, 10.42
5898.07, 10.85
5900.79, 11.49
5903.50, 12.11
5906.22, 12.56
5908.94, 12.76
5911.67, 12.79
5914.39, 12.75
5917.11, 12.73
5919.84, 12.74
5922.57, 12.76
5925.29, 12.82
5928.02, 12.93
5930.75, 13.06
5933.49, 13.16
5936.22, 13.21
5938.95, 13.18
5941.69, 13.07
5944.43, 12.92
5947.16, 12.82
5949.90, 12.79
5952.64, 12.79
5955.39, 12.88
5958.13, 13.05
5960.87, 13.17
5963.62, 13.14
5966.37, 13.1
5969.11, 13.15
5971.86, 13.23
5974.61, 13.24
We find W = 2.9 angstroms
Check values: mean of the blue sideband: 13.2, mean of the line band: 12.1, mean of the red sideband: 12.8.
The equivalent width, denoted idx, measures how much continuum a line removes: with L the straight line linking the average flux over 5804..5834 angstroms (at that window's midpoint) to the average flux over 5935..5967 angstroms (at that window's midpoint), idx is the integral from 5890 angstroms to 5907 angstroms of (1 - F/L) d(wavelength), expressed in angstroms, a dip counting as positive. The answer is 2.6 angstroms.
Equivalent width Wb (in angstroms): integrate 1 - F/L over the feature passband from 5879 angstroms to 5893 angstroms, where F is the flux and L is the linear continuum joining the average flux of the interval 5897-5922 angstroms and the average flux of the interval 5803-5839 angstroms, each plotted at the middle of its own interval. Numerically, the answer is 1.5 angstroms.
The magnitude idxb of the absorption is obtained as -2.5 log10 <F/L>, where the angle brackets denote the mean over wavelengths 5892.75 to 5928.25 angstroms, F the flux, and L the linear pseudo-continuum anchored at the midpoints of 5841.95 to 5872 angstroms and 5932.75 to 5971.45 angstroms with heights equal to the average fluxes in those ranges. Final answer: 0.075 mag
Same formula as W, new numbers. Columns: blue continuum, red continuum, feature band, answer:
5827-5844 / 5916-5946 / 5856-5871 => 0.6 angstroms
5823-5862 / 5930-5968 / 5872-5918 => 4.5 angstroms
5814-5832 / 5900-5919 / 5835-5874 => 0.0 angstroms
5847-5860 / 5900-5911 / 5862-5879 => 0.0 angstroms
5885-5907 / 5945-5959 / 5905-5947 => -2.9 angstroms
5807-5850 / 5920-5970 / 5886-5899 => 2.6 angstroms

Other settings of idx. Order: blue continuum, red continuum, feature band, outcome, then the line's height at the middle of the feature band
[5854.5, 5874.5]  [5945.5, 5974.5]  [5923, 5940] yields -0.1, 13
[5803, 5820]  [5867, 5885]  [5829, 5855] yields -0.7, 13.1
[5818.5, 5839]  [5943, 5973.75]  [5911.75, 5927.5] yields 0.5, 13.2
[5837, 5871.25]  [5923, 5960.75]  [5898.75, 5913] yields 0.9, 13.1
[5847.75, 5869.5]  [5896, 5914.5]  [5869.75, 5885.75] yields 0.2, 12.6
